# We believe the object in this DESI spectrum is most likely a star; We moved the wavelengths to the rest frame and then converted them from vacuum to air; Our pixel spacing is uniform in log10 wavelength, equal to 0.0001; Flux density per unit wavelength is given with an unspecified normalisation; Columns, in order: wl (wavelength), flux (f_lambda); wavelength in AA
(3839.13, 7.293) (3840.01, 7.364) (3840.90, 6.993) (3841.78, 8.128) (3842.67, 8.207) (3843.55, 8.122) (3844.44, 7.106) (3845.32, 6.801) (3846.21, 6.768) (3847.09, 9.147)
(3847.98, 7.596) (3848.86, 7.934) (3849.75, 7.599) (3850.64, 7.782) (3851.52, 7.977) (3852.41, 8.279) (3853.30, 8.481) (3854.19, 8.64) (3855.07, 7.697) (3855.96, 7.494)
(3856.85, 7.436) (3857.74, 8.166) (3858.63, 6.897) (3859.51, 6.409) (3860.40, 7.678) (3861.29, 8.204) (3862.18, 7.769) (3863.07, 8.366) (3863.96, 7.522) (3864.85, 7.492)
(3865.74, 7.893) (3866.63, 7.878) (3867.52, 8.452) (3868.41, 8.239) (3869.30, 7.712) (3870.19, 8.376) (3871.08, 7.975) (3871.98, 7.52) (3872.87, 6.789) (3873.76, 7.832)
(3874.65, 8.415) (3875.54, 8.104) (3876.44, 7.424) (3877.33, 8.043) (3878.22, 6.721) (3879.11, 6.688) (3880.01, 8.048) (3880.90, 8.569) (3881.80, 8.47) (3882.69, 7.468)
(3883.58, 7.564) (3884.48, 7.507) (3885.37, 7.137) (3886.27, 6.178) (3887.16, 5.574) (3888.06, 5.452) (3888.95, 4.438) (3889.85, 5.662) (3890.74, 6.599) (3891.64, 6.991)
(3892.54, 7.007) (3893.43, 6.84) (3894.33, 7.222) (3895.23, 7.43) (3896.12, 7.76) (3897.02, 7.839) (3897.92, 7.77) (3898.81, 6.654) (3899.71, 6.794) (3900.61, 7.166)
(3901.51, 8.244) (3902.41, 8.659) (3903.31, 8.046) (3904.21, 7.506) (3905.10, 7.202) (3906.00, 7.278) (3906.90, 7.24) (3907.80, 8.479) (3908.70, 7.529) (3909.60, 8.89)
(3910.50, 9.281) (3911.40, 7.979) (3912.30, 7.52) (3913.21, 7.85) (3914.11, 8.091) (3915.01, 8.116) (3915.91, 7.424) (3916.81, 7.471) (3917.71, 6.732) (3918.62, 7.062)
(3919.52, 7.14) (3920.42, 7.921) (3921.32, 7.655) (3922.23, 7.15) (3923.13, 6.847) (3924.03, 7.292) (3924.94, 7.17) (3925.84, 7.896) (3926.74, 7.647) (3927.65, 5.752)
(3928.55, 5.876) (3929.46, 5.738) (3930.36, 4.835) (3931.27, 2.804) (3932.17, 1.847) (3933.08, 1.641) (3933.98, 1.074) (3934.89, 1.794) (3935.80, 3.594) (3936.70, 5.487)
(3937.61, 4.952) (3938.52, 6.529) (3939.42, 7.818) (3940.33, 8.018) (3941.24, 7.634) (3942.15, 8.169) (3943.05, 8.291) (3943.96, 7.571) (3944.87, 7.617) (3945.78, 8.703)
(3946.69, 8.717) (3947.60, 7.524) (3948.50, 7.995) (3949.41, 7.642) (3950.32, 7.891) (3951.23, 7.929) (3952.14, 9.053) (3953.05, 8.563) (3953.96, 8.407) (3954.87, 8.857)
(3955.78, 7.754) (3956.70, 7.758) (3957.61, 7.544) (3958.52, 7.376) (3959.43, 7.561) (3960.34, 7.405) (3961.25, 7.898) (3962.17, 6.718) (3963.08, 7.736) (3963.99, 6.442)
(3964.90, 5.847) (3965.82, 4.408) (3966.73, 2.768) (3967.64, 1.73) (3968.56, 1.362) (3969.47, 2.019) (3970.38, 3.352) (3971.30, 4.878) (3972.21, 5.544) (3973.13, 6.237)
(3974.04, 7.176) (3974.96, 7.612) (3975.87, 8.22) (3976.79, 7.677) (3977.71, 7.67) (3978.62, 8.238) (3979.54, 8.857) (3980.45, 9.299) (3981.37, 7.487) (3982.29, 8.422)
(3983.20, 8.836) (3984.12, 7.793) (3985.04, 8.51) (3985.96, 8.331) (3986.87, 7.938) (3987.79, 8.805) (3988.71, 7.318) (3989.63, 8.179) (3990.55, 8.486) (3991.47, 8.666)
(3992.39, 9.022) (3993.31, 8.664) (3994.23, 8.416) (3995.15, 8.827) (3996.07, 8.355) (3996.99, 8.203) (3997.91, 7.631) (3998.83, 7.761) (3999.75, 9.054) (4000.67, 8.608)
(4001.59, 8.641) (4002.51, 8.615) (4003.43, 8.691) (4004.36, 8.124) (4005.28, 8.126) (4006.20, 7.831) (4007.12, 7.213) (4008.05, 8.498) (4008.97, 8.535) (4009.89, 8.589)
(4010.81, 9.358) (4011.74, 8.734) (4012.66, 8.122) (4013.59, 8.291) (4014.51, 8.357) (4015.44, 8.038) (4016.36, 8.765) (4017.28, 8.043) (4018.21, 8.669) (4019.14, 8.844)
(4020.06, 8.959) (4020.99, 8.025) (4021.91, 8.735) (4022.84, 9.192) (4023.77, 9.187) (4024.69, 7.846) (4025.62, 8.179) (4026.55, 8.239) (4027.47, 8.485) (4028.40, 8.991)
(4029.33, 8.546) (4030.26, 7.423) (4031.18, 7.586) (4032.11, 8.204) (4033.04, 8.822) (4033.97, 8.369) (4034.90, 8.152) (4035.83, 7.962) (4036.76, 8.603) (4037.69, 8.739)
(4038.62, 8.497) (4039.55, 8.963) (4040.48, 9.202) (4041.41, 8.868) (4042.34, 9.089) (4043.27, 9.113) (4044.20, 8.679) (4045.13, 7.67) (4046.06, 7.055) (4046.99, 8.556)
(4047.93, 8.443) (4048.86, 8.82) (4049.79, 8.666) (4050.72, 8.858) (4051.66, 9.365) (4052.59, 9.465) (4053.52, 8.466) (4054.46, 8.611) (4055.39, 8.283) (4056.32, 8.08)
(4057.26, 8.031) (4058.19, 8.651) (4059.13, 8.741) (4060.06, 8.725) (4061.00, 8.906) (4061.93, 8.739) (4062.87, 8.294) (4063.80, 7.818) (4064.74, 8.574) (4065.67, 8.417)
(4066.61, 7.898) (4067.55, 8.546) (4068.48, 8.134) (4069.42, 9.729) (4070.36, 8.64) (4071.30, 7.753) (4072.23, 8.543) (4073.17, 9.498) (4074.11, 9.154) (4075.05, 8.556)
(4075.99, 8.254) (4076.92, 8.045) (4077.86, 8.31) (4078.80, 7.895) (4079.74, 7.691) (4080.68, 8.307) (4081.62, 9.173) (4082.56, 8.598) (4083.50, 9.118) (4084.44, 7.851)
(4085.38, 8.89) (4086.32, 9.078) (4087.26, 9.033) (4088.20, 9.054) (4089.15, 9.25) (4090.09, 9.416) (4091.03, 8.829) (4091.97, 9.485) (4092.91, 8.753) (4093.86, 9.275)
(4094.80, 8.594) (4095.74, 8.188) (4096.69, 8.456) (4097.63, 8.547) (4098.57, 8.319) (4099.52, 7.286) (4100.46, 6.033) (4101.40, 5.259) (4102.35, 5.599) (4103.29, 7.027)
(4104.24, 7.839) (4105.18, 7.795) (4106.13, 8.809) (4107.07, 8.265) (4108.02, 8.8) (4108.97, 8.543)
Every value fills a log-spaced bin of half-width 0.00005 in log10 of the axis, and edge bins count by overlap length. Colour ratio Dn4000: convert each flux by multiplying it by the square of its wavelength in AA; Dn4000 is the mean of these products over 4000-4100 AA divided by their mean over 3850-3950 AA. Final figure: 1.3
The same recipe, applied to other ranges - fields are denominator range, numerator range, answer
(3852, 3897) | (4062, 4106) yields 1.24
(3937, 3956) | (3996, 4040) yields 1.11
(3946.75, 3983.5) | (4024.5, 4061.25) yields 1.28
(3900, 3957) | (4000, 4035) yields 1.25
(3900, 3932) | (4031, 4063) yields 1.26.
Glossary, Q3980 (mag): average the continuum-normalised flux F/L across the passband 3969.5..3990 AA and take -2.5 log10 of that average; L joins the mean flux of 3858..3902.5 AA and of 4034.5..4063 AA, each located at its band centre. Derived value 0.09 mag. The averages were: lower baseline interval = 7.38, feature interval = 7.45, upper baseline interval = 8.59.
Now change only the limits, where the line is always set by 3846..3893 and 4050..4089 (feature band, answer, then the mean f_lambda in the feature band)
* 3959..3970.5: 0.50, 5.06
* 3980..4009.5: -0.02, 8.34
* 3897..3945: 0.15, 6.77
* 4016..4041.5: -0.02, 8.5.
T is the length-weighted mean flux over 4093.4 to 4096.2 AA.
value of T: 8.7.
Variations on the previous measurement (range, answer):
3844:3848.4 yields 7.49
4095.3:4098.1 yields 8.39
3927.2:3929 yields 5.83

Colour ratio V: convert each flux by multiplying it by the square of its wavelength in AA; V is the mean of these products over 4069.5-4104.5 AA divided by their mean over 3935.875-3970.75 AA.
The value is 1.31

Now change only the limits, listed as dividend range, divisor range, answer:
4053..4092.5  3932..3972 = 1.46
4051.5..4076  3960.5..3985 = 1.41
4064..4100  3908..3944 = 1.43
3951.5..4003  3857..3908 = 1.04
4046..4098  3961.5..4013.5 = 1.21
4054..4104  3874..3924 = 1.24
